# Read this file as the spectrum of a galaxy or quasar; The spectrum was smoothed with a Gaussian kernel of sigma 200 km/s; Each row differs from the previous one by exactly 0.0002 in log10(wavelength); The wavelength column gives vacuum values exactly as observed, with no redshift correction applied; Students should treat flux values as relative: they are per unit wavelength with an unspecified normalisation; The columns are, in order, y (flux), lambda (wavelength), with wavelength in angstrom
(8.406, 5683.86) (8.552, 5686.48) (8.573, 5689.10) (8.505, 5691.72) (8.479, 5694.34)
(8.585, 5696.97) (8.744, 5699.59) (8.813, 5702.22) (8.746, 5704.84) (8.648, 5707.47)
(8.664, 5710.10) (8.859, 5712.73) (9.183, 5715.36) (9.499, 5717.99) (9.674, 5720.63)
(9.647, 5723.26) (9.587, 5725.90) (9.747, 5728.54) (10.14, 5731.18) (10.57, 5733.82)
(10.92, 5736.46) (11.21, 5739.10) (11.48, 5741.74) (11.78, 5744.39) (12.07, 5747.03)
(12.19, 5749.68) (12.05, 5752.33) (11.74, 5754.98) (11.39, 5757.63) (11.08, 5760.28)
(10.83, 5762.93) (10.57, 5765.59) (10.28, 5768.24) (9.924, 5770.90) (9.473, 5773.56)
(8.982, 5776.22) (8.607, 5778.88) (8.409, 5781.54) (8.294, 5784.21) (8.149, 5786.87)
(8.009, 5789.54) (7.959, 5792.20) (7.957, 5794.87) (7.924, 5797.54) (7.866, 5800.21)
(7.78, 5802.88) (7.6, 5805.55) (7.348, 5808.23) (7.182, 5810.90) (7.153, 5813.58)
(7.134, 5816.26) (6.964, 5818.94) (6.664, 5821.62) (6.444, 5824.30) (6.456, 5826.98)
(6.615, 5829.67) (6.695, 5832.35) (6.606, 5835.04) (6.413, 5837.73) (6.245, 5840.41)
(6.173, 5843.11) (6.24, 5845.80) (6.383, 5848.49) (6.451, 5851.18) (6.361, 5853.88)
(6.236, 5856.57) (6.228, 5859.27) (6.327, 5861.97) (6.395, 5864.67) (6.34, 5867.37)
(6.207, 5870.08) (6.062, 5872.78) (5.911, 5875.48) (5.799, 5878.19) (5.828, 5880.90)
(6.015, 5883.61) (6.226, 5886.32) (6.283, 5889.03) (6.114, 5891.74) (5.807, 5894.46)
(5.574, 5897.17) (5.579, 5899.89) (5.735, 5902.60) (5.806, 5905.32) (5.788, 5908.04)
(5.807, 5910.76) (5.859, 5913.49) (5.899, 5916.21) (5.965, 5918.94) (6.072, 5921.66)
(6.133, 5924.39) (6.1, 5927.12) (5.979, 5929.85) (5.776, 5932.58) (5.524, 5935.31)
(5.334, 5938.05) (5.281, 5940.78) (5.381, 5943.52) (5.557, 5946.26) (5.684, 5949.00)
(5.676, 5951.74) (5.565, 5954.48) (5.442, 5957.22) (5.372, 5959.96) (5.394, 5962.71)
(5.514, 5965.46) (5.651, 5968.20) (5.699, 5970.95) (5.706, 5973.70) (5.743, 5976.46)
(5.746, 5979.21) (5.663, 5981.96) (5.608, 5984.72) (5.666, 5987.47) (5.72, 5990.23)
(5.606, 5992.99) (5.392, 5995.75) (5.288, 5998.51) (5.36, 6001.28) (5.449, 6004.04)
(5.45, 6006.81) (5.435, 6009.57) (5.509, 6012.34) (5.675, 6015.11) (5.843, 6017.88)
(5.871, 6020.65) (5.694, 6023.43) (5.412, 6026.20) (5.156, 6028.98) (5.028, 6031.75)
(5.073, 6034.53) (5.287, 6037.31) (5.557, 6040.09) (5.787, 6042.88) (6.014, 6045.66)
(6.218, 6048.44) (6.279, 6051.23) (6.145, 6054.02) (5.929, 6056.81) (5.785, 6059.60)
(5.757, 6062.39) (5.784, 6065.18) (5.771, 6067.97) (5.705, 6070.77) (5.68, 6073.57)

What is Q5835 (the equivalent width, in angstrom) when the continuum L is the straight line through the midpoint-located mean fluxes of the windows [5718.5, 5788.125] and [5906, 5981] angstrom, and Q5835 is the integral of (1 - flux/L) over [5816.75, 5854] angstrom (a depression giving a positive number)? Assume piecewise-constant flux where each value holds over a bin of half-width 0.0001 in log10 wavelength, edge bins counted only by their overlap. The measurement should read 8.2 angstrom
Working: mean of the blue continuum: 10.3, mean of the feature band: 6.5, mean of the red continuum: 5.69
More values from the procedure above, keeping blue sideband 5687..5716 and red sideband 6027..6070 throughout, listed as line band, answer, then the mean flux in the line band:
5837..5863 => 3.9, 6.3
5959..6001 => 4.7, 5.58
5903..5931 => 3.7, 5.93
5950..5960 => 1.5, 5.54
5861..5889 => 4.2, 6.12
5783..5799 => -0.2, 8.05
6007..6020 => 0.8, 5.62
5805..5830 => 2.4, 6.95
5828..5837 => 1.1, 6.61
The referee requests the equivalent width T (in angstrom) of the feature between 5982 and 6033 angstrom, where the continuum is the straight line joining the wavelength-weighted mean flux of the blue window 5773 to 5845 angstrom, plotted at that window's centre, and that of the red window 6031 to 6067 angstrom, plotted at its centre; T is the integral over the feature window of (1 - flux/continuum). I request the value 4.5 angstrom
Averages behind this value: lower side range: 7.41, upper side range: 5.76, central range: 5.51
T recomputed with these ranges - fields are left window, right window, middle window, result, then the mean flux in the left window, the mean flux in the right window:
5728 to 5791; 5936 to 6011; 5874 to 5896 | 4.4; 10.3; 5.53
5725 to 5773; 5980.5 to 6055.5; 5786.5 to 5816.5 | 6.8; 11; 5.6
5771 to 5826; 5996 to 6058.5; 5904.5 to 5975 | 8.4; 7.83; 5.61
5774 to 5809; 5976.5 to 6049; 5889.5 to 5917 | 4.1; 8.11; 5.55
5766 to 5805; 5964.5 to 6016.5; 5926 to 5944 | 2.1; 8.57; 5.57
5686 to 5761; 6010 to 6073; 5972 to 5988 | 2.0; 9.98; 5.69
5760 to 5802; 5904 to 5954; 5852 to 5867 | 1.9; 8.95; 5.75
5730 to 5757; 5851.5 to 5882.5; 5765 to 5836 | 9.1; 11.4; 6.16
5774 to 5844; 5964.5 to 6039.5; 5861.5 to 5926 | 5.9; 7.4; 5.53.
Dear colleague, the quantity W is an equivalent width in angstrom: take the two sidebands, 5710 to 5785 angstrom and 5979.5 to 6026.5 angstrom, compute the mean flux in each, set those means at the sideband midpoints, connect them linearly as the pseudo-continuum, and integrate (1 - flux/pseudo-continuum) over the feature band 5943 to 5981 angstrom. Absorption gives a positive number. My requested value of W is 4.4 angstrom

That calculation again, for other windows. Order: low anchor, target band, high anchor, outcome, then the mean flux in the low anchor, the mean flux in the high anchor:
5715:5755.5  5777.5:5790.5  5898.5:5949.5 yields 1.6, 10.7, 5.75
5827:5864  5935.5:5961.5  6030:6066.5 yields 2.5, 6.39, 5.74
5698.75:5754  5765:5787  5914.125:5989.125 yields -0.1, 10.1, 5.67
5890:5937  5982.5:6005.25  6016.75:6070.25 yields 1.0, 5.85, 5.7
